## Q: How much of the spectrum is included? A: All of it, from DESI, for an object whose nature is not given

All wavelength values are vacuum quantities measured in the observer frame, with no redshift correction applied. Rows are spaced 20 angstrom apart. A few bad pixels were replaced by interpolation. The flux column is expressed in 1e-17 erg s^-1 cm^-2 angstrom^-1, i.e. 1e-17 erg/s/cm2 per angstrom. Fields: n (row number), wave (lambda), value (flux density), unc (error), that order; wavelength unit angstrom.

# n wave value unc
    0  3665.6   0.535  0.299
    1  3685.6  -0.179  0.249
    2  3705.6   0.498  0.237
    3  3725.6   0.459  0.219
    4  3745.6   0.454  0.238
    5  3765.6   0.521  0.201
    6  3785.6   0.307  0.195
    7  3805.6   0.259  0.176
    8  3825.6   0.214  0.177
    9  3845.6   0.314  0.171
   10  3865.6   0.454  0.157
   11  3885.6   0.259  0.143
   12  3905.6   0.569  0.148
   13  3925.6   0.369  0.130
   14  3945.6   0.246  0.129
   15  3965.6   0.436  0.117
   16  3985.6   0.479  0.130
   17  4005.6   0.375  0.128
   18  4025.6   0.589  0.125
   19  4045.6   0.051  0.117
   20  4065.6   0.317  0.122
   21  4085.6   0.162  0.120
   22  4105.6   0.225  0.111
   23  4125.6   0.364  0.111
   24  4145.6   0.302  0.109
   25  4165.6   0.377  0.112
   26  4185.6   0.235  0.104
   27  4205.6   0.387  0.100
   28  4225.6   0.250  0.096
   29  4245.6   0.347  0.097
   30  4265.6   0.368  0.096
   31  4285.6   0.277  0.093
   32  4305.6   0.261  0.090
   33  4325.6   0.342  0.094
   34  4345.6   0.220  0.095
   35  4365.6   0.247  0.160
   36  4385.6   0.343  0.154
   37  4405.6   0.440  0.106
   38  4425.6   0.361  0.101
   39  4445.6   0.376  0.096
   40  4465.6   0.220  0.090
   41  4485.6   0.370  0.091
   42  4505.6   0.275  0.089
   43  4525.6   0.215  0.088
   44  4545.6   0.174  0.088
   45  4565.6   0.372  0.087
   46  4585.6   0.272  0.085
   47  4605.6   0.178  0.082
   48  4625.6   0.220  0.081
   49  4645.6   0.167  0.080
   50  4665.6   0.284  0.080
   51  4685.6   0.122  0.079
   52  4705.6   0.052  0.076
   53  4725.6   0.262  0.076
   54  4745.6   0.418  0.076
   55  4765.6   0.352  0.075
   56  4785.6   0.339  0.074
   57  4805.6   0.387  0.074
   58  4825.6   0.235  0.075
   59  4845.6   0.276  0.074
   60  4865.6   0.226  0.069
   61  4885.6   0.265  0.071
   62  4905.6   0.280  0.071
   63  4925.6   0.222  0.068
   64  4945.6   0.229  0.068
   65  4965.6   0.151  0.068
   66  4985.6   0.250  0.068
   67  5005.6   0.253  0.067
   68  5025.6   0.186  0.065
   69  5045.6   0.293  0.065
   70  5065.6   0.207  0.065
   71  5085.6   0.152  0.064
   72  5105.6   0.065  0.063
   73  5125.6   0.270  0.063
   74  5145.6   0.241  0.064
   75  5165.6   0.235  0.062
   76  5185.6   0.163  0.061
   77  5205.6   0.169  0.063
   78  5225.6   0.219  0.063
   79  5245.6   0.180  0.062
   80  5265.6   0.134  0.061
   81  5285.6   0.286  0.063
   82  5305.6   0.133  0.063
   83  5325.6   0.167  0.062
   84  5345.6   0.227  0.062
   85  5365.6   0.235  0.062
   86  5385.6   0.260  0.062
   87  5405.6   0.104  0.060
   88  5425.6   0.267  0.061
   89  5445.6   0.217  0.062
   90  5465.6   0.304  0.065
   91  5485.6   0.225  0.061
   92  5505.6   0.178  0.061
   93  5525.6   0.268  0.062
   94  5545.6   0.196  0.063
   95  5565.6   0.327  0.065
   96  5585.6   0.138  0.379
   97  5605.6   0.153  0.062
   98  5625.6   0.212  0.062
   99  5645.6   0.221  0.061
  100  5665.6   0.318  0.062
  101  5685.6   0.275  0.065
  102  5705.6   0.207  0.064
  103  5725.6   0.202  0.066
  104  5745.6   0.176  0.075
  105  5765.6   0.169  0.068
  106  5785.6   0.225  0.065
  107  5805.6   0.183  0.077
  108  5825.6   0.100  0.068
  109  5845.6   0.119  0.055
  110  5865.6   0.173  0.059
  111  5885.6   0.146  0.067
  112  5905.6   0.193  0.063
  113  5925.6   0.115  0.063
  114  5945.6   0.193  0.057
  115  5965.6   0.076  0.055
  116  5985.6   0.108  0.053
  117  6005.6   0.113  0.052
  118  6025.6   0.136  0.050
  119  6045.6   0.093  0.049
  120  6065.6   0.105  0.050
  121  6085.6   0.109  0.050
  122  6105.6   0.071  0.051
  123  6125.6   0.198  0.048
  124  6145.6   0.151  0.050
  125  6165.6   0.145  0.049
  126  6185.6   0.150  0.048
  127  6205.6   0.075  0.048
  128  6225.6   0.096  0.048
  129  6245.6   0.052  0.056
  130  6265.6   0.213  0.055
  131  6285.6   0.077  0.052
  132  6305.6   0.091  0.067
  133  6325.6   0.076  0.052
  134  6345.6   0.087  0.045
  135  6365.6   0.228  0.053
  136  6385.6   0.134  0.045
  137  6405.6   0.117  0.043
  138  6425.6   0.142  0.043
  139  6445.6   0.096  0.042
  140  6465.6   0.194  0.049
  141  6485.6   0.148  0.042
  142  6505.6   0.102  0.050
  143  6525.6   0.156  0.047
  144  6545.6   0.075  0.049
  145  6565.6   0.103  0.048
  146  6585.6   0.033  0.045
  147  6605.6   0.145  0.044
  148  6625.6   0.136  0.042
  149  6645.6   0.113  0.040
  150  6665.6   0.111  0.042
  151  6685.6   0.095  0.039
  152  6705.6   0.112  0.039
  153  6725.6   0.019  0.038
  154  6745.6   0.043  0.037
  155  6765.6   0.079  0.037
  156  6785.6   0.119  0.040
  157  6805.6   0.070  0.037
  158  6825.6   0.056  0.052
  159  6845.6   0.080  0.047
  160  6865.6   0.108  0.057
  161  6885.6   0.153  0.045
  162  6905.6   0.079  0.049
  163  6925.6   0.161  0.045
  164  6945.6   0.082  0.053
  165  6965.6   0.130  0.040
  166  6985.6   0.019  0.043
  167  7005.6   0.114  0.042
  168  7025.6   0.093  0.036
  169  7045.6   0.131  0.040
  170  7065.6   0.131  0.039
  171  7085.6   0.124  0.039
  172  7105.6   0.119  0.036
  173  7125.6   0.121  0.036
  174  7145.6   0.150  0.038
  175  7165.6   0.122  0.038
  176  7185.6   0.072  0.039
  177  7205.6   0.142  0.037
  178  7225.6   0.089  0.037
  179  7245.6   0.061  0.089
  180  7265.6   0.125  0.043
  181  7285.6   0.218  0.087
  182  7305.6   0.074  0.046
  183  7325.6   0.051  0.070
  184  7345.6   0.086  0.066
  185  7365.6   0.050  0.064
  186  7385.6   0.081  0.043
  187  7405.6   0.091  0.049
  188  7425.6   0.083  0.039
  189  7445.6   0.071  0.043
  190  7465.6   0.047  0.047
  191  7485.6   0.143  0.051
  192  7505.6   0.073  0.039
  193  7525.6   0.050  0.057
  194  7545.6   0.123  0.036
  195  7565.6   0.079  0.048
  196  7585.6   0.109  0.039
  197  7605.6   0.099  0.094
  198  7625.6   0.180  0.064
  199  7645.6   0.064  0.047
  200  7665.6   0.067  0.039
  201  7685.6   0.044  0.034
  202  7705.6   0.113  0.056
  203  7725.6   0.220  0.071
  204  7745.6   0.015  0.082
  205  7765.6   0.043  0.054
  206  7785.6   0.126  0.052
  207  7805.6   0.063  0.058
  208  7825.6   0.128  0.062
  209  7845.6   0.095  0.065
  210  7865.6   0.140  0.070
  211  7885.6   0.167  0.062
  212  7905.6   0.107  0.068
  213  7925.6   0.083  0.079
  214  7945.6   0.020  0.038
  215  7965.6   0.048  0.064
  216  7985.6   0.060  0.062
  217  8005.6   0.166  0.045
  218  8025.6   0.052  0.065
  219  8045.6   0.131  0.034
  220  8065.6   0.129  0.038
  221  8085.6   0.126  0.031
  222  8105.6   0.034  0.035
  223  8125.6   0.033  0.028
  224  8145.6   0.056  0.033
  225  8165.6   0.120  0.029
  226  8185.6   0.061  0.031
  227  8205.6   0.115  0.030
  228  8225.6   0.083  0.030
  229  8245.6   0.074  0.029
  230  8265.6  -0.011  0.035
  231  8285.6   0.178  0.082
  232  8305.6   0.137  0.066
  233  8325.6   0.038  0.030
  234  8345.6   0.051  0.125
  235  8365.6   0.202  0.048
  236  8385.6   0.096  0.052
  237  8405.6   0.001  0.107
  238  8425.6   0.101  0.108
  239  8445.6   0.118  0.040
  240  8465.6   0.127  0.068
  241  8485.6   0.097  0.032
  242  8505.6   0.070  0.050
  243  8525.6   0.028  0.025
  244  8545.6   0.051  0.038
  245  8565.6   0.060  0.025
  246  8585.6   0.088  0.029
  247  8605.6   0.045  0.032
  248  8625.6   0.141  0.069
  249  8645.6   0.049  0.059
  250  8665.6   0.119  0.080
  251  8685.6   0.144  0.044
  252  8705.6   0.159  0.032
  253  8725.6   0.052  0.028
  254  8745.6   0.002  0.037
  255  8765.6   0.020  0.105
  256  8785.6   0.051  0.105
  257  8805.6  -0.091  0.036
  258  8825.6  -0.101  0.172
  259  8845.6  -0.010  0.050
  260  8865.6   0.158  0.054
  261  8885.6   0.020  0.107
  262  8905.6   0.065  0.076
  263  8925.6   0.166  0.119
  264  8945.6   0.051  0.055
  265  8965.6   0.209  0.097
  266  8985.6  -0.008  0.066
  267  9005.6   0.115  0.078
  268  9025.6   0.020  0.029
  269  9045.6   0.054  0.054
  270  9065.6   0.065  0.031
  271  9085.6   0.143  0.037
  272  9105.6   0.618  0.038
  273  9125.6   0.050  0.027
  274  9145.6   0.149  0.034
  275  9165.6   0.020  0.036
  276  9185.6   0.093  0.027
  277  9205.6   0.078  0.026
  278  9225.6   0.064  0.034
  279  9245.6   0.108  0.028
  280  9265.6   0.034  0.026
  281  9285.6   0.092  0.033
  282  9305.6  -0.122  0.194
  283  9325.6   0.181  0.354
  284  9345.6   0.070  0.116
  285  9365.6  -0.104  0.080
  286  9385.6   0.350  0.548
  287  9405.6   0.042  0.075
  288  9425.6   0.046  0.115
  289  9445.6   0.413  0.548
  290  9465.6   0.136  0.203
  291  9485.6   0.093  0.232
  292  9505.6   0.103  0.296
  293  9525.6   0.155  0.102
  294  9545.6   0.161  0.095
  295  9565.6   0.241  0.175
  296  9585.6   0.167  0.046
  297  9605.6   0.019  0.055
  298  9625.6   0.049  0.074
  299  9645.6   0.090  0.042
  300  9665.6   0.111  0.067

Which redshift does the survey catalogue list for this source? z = 1.44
